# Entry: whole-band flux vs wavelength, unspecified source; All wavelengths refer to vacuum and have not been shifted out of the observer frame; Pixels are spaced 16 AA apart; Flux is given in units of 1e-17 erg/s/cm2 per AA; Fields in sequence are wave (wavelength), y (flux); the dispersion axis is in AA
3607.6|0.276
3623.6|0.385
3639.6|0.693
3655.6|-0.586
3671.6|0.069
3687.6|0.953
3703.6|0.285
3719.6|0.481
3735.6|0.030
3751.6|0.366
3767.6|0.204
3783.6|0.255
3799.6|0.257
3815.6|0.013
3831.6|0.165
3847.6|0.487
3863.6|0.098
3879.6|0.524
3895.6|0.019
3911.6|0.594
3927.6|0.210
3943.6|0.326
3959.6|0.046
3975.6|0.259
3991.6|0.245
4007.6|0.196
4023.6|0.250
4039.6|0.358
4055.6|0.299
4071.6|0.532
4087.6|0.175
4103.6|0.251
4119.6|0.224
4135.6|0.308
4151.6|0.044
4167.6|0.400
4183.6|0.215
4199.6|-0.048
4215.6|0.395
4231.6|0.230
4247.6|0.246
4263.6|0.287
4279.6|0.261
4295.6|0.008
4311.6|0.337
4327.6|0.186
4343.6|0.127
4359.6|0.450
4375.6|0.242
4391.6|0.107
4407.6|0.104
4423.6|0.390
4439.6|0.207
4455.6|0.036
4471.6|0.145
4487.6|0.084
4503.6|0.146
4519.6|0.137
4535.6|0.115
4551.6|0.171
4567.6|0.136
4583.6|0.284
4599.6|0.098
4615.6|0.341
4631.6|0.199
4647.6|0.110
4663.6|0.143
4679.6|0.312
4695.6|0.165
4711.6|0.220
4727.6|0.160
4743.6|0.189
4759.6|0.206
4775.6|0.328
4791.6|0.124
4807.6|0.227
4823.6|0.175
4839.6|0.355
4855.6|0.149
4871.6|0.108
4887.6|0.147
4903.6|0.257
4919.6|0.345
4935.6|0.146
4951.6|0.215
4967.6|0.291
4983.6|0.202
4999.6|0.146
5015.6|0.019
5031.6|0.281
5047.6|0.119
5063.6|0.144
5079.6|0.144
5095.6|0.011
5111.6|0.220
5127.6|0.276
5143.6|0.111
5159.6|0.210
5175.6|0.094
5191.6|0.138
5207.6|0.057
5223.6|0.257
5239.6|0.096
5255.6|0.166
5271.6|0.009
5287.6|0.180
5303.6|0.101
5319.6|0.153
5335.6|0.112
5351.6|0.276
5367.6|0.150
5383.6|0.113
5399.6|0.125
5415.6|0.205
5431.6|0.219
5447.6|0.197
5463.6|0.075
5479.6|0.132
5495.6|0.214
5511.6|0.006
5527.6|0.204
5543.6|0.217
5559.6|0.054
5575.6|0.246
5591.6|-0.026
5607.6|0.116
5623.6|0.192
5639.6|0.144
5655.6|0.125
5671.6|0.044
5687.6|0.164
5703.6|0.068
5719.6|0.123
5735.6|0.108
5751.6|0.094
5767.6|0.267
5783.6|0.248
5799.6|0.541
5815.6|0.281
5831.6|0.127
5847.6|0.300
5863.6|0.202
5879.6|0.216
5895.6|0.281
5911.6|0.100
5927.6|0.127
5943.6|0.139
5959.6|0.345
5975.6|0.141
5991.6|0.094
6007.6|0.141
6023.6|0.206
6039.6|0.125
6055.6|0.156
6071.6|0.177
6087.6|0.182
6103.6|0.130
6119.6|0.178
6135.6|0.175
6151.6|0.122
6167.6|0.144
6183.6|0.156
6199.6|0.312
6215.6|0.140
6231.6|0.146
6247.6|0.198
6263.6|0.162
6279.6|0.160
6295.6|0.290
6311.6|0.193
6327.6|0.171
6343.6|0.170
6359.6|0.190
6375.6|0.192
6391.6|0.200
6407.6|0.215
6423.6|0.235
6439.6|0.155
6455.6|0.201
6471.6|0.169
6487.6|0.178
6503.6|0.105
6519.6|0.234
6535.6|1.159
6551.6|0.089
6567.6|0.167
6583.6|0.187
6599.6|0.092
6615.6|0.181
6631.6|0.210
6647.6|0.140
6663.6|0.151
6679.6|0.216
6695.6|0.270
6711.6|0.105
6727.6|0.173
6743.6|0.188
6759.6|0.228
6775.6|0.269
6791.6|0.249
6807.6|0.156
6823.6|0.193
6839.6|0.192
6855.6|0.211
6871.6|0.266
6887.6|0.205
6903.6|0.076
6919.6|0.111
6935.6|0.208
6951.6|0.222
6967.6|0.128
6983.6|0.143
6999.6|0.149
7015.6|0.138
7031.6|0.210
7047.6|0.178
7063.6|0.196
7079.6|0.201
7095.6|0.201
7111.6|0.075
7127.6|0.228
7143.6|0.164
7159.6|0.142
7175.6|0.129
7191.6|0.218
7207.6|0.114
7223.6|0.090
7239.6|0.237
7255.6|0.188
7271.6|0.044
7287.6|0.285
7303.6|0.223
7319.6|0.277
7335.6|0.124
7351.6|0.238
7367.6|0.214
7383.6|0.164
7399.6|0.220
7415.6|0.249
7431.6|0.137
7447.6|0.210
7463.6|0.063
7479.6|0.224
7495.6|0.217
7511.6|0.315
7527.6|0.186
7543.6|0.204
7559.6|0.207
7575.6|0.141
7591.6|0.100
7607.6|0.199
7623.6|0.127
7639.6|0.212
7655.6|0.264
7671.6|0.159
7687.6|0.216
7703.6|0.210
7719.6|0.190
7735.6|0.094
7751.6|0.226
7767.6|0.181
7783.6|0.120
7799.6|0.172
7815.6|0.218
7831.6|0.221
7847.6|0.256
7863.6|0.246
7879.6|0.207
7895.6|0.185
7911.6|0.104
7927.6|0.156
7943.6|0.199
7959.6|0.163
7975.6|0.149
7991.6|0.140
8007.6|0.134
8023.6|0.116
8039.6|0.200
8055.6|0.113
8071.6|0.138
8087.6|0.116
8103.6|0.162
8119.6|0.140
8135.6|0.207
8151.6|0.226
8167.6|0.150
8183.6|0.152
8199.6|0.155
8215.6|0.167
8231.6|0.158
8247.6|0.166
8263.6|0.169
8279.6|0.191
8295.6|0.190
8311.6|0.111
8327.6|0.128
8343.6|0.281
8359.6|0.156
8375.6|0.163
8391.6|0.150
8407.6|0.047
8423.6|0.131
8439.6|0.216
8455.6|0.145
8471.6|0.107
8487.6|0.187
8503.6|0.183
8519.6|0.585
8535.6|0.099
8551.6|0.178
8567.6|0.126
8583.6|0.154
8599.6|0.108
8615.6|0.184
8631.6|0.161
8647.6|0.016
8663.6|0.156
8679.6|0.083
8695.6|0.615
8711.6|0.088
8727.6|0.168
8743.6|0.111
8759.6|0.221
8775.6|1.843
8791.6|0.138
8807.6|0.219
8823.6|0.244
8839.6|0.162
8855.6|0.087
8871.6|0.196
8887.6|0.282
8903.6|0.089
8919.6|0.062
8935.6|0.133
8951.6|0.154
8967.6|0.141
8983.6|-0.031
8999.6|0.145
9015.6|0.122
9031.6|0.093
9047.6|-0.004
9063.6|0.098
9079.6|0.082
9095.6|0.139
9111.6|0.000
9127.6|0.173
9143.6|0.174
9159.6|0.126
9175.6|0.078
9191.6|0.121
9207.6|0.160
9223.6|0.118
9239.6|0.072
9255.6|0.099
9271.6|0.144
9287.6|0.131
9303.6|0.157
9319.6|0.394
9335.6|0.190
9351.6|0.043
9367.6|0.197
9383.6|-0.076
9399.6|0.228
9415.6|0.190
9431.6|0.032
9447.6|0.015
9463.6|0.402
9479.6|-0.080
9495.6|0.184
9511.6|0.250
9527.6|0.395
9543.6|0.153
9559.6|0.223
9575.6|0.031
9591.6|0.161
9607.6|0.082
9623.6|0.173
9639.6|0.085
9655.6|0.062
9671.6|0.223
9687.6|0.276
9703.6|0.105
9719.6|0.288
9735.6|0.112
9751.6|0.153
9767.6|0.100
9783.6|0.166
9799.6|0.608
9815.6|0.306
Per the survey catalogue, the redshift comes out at 0.75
